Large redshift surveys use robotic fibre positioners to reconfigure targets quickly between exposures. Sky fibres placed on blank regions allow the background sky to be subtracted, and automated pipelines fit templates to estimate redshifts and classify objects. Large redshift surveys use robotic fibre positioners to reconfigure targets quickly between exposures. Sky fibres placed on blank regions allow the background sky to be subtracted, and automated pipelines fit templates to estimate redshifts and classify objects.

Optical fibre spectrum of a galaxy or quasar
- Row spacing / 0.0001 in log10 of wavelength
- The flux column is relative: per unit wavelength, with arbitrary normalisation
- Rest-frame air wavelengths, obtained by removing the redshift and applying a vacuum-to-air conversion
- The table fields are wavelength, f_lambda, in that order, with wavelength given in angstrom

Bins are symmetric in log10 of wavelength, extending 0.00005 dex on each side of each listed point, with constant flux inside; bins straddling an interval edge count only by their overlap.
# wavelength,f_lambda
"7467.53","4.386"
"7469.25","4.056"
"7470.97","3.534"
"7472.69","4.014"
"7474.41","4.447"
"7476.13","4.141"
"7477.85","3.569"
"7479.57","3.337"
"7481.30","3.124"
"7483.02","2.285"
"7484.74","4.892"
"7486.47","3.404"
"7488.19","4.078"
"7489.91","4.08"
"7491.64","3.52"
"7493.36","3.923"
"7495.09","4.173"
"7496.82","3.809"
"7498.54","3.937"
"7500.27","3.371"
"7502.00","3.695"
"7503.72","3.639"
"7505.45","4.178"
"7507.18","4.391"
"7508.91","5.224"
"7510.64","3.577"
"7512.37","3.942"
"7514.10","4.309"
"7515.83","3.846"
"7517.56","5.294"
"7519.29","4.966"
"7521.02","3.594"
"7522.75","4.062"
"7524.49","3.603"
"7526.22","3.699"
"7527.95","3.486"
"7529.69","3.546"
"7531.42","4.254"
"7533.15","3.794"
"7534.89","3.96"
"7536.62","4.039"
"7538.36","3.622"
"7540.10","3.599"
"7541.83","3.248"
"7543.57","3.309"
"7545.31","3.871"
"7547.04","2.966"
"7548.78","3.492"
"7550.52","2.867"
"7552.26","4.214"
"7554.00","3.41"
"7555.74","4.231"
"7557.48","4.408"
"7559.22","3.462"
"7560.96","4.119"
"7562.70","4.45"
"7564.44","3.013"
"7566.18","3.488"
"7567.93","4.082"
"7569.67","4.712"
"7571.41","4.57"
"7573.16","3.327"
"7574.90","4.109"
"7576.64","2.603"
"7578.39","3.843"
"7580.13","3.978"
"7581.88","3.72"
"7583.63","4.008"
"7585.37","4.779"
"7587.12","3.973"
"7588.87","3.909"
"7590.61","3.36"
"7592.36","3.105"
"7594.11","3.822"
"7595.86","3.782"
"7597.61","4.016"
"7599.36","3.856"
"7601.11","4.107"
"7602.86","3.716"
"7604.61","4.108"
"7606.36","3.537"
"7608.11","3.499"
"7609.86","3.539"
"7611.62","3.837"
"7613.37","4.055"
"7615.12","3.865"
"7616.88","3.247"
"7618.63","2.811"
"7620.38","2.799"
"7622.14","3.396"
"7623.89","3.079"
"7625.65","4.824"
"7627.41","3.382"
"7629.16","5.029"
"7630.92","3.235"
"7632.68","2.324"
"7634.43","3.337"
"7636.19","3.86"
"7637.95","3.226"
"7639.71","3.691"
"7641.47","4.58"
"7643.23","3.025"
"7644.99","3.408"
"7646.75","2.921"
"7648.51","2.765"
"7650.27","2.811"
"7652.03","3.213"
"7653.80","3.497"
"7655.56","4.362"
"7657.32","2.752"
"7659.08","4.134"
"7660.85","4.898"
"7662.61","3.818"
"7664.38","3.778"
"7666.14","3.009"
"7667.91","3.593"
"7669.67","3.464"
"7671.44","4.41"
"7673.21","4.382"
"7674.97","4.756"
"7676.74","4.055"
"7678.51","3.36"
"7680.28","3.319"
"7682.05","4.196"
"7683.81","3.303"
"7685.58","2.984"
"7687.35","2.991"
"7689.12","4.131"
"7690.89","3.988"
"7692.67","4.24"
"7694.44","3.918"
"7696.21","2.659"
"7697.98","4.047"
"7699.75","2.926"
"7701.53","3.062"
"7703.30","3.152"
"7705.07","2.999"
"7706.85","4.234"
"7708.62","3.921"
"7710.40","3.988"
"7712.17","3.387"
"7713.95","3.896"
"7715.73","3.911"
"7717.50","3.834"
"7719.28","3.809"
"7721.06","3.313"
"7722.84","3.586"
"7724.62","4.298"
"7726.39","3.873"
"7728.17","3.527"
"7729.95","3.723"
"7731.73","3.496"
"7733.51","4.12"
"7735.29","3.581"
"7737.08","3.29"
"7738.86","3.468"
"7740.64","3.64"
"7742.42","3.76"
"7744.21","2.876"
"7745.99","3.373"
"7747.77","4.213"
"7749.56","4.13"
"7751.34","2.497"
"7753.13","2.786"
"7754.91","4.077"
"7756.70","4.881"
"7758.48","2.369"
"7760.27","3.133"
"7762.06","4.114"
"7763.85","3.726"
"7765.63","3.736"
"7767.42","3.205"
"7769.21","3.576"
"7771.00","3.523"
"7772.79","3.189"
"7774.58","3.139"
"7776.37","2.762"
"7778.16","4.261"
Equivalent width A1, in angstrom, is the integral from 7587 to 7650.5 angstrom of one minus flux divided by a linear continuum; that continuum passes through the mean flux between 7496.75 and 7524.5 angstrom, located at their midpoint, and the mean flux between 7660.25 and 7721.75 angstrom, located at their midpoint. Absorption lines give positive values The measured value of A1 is 4.9 angstrom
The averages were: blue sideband 4.11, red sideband 3.7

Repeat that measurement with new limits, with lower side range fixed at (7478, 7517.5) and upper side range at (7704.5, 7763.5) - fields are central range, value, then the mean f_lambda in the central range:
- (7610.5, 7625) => 1.3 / 3.41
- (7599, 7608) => -0.1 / 3.84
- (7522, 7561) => 1.4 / 3.7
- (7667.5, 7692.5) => -0.7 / 3.8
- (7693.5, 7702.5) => 0.9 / 3.33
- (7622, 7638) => 0.6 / 3.6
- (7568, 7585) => -0.5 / 3.91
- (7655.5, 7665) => -0.5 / 3.93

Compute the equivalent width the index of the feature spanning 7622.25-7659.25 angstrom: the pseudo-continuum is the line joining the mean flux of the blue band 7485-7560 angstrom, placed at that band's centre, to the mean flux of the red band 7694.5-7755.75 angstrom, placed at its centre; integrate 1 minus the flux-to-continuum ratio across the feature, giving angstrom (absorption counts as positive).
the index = 2.16 angstrom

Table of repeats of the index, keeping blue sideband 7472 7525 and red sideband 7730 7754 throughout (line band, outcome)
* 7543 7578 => 0.8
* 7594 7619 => 0.1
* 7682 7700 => 0.0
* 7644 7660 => 1.5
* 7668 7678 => -1.4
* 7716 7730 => -0.9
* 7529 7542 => 0.3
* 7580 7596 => -0.2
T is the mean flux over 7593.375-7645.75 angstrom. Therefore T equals 3.63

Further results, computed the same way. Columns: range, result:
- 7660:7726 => 3.72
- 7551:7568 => 3.85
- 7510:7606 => 3.84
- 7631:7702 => 3.58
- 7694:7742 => 3.62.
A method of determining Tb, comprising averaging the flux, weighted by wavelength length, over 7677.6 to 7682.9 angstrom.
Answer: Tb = 3.62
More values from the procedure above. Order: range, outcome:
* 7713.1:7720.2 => 3.86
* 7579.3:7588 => 4.09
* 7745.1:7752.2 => 3.56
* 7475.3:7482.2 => 3.53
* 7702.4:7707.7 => 3.46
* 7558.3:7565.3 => 3.77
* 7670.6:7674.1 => 4.4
